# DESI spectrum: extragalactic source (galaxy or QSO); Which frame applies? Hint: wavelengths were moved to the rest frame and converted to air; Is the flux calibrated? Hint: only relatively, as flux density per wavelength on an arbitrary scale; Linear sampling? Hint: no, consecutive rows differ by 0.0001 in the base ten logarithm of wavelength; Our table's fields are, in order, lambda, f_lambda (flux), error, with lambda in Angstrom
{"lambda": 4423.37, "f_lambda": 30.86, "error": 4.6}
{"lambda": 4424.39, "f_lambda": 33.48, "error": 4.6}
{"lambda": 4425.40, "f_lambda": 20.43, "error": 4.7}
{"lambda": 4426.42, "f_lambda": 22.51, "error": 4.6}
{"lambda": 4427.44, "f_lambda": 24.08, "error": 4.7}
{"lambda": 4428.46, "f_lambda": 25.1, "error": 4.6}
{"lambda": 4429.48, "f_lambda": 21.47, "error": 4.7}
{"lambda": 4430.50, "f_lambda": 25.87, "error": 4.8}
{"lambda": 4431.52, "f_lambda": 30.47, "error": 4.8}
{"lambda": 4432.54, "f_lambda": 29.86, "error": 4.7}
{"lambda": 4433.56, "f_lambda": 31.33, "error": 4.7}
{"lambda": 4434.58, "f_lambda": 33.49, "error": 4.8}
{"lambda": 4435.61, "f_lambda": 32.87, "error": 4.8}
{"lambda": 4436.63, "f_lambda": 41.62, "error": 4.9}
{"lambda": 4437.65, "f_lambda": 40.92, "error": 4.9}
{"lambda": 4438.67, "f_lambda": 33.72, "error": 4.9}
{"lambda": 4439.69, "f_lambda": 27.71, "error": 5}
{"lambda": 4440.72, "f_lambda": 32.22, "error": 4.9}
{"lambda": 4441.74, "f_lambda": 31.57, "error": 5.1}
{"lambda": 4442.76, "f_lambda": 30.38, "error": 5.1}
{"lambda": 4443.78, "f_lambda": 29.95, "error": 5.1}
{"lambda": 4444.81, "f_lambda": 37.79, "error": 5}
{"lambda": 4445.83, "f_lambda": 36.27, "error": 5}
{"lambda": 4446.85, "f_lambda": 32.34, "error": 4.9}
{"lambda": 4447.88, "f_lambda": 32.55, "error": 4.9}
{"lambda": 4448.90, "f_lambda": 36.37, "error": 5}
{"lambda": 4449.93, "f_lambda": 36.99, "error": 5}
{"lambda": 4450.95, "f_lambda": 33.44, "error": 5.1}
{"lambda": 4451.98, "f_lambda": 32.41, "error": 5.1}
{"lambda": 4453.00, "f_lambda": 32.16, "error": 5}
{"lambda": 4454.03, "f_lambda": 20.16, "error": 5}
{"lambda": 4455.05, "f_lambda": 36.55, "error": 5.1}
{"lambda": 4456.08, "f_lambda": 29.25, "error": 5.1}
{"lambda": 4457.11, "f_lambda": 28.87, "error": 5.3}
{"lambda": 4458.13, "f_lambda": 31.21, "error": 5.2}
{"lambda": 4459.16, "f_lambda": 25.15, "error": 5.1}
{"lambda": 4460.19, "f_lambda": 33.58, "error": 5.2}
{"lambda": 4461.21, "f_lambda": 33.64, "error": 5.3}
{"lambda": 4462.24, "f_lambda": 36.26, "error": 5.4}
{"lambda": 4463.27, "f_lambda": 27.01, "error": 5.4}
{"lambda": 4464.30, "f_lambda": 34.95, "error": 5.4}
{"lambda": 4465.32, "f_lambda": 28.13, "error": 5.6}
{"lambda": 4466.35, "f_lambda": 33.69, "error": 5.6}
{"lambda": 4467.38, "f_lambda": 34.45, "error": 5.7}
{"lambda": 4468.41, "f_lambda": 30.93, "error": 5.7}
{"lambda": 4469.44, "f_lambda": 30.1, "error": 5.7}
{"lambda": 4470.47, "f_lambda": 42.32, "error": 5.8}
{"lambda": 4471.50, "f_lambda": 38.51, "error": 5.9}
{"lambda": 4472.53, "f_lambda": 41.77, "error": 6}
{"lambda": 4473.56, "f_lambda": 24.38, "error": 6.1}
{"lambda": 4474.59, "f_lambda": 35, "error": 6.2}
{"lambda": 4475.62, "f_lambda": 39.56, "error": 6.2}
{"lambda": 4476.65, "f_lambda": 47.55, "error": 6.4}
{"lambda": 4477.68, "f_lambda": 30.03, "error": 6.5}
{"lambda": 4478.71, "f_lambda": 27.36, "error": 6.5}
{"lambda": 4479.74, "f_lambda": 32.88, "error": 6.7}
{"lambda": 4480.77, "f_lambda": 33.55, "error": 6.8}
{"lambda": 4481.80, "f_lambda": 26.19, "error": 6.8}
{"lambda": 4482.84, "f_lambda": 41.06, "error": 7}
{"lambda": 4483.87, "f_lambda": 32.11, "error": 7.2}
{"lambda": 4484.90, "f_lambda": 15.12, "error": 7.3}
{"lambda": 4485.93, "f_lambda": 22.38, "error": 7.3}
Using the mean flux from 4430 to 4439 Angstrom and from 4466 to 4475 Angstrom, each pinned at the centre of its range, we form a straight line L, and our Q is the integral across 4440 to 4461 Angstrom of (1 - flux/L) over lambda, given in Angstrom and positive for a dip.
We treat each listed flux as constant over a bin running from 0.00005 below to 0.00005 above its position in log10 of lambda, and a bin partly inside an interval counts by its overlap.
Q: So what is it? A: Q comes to 1.20 Angstrom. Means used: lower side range 33.3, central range 31.9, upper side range 34.6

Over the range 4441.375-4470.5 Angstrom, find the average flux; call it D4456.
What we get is 32.2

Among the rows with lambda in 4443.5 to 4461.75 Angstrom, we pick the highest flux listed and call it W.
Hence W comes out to 37.79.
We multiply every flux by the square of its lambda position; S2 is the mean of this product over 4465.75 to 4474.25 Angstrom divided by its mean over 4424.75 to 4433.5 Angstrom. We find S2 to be 1.4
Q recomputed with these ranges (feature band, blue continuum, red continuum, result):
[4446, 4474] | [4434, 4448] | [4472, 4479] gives 1.7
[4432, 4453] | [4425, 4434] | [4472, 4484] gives -4.2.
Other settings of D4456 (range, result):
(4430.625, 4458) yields 32.6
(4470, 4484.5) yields 35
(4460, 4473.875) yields 33.7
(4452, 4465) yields 30.8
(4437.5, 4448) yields 33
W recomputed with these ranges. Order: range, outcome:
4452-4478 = 47.55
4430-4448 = 41.62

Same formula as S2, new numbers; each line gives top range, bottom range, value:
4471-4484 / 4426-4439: 1.17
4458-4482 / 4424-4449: 1.10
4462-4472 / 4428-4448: 1.07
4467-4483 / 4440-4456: 1.07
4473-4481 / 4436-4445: 1.02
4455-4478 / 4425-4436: 1.26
